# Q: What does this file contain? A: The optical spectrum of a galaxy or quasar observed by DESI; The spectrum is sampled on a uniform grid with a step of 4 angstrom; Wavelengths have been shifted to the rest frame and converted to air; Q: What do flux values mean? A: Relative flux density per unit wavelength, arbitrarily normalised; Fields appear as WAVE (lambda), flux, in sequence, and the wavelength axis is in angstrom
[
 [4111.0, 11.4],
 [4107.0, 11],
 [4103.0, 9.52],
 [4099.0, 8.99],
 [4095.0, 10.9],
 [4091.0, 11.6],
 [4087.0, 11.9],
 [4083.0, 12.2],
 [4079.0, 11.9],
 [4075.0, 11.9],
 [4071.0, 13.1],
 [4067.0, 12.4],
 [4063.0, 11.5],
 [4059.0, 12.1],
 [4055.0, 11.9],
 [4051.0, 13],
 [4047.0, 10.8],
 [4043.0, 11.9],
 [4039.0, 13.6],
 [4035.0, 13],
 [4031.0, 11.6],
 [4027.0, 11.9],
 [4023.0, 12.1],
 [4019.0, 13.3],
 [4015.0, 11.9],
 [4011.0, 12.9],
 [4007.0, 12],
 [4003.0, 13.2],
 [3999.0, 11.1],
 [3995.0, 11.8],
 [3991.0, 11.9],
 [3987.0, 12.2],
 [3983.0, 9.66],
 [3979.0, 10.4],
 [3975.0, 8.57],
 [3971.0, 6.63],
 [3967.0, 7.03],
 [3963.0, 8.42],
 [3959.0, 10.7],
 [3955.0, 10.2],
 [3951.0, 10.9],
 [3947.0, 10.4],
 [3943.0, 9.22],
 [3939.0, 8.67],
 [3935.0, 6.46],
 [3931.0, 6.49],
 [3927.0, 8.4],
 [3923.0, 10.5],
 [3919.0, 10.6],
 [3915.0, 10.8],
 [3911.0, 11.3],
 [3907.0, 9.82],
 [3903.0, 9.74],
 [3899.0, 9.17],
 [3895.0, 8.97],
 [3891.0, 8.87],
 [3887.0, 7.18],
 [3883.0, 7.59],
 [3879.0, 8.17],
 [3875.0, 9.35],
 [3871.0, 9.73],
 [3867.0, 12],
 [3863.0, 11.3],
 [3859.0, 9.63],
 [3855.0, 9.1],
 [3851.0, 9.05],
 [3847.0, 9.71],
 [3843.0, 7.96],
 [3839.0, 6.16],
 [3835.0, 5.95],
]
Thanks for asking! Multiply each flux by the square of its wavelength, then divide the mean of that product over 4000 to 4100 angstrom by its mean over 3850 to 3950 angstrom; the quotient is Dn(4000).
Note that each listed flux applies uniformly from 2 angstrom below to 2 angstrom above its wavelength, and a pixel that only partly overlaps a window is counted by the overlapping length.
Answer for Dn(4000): 1.40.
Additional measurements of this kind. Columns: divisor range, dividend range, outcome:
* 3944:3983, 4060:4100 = 1.34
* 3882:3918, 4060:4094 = 1.40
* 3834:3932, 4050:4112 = 1.39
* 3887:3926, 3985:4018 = 1.30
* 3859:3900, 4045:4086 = 1.43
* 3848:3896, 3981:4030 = 1.39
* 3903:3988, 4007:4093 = 1.37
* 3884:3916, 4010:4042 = 1.42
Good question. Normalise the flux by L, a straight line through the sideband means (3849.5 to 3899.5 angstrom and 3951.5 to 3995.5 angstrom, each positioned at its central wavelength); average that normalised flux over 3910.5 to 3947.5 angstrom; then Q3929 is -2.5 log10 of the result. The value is 0.04 mag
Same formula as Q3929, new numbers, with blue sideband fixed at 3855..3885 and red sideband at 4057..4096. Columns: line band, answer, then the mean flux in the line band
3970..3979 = 0.28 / 8.33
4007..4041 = -0.10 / 12.5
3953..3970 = 0.19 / 8.94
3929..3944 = 0.34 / 7.61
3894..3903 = 0.08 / 9.23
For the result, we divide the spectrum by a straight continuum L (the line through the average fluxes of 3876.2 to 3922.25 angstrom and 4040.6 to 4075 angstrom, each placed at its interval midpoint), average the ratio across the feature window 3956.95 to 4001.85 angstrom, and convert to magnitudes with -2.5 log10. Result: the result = 0.09 mag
